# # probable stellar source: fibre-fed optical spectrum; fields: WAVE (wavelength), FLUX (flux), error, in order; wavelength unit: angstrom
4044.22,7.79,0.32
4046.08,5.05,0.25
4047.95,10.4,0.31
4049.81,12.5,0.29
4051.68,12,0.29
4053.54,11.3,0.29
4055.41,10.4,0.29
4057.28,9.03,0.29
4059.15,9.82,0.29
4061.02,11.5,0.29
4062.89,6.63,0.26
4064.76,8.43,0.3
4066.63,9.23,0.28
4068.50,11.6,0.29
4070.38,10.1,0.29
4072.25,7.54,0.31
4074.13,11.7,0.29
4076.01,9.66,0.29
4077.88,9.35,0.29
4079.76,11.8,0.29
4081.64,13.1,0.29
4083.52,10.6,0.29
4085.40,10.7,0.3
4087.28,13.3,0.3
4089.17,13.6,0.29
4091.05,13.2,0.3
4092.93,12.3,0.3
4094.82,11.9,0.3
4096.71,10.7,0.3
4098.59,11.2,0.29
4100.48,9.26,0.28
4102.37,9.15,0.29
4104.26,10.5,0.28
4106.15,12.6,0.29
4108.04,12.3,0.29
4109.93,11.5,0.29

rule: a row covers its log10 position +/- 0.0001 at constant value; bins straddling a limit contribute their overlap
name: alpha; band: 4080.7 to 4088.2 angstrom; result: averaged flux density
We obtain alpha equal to 11.9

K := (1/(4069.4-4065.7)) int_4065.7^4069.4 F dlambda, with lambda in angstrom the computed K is 10.4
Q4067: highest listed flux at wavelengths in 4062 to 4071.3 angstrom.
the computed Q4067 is 11.6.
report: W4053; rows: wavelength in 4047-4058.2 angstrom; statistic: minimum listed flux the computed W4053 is 9.03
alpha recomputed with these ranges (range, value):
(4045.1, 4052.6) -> 9.97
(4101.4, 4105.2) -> 9.82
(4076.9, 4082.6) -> 11.4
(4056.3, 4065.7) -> 9.09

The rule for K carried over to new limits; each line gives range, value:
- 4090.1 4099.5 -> 11.9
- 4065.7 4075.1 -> 10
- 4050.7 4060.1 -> 10.5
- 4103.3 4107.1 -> 11.5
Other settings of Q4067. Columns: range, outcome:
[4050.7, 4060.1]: 12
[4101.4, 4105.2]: 10.5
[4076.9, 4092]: 13.6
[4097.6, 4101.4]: 11.2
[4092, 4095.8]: 12.3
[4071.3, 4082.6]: 13.1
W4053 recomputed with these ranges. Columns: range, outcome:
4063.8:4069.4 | 8.43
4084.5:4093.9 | 10.7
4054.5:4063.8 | 6.63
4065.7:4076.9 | 7.54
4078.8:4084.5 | 10.6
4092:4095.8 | 11.9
